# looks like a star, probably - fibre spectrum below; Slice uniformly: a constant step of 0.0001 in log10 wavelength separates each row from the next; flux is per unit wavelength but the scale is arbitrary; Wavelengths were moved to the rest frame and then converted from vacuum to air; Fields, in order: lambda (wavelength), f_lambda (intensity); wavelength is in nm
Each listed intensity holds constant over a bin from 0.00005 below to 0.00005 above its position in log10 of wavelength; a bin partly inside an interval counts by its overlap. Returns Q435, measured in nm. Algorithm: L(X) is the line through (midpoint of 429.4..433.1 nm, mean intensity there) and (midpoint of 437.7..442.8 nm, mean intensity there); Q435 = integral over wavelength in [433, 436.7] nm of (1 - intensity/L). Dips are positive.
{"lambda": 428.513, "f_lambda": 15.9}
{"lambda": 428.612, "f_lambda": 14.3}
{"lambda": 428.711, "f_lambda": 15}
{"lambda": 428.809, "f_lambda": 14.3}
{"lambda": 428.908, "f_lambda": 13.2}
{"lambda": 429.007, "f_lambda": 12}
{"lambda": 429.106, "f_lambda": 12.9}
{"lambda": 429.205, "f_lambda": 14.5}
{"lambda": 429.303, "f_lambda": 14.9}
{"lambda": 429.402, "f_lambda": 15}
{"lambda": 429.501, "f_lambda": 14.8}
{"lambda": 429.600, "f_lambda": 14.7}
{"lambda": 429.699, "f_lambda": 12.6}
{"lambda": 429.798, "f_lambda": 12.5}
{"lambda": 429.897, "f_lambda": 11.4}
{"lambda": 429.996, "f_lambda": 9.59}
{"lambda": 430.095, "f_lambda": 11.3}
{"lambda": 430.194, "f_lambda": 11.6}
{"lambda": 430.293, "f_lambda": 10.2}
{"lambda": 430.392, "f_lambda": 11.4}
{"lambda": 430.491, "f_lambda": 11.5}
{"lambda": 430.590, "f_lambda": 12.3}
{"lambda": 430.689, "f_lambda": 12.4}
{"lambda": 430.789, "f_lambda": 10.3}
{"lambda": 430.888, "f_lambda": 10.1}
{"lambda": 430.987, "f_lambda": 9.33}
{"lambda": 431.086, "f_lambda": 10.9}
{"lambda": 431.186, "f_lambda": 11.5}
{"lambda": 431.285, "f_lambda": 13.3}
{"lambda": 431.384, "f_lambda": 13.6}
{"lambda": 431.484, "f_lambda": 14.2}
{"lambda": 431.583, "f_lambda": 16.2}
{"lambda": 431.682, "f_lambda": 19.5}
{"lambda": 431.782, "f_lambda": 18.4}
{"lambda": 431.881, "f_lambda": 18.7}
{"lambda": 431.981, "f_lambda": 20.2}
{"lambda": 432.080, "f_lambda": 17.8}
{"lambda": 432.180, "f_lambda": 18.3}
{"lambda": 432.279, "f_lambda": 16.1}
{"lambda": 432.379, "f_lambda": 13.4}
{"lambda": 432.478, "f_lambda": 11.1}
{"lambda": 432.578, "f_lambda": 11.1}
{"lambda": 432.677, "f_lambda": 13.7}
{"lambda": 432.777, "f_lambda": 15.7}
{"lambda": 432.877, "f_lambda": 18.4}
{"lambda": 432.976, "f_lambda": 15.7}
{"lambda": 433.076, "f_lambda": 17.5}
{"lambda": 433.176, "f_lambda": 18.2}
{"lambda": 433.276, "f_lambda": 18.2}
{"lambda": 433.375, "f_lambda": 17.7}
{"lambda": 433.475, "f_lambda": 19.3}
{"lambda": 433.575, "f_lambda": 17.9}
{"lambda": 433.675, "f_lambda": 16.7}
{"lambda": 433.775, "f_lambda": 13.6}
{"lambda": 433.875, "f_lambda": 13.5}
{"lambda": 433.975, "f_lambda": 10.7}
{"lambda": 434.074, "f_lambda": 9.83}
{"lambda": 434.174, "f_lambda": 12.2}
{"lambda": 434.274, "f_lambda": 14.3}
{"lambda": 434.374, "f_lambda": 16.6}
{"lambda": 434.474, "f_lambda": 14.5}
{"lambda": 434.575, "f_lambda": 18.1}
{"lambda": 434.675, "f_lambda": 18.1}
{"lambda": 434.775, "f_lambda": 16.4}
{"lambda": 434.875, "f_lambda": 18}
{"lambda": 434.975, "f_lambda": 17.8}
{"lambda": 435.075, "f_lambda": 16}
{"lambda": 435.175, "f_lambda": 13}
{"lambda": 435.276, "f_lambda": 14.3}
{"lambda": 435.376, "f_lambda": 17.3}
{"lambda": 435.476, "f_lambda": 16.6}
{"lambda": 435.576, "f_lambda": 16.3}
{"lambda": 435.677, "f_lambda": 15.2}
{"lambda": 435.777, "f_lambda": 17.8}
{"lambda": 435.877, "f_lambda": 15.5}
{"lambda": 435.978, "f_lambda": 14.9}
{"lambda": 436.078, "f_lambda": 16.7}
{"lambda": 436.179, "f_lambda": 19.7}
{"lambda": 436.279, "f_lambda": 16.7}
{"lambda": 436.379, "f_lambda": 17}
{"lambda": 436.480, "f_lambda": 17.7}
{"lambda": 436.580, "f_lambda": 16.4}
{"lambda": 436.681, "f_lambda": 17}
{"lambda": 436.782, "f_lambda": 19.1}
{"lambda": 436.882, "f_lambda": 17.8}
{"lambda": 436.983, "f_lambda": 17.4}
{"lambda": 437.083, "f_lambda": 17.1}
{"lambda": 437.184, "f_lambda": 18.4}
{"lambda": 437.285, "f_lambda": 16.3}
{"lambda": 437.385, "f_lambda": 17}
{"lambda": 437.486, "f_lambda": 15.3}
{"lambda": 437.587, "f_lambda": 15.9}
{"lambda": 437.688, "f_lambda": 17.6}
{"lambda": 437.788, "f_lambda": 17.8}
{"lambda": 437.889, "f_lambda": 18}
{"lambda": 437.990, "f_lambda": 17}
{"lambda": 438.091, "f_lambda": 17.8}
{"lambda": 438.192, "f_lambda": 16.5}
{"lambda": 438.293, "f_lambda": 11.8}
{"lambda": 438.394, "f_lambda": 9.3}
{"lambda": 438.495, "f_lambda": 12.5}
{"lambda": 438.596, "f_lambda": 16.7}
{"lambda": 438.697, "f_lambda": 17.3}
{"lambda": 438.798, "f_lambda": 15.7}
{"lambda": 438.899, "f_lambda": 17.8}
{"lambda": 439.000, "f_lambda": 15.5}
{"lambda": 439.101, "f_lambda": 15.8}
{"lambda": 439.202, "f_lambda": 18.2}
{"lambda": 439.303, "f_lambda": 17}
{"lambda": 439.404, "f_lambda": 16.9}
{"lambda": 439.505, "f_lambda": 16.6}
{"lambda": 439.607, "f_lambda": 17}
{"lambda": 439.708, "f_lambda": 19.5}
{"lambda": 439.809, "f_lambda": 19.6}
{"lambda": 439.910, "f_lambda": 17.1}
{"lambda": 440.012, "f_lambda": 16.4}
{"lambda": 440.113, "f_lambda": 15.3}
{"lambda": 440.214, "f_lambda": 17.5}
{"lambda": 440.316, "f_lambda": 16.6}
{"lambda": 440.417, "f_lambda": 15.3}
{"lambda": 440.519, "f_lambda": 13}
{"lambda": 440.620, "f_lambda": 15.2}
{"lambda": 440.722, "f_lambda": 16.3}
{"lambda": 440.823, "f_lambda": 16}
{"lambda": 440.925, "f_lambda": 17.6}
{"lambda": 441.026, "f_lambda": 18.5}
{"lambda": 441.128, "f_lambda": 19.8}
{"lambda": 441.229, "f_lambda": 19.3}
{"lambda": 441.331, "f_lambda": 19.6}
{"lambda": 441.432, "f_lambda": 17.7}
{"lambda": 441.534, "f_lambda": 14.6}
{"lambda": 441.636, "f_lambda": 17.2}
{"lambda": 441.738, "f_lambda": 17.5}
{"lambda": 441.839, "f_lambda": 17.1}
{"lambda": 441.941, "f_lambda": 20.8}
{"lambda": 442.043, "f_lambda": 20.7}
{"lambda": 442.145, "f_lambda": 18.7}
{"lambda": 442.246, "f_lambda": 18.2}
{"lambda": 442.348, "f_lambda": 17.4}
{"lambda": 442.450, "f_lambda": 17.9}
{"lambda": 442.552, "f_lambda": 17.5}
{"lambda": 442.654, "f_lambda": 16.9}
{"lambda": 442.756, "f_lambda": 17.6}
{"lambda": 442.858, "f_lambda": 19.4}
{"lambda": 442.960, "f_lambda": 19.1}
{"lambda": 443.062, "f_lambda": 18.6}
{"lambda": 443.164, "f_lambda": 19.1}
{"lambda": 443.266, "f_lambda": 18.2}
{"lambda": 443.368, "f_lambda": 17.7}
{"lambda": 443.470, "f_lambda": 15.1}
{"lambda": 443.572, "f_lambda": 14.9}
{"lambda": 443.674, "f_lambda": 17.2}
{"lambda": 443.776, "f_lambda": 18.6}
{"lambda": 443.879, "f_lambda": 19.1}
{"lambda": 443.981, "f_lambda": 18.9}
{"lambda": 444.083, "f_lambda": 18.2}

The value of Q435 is -0.26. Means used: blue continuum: 13.8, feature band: 16.1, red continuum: 17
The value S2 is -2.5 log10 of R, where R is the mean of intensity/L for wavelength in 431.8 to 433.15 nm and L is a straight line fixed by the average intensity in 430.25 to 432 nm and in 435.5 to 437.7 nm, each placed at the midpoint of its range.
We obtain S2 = -0.13 mag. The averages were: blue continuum 13.5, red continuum 16.9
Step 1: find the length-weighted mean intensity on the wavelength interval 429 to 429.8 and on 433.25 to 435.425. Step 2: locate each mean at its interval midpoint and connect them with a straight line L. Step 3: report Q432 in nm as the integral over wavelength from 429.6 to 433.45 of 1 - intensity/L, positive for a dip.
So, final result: 0.14 nm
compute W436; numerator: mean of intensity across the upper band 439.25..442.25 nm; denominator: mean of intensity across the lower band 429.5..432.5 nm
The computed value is 1.29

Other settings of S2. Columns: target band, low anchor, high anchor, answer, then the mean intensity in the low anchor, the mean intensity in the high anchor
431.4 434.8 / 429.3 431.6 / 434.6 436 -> -0.11 mag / 12.2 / 16.3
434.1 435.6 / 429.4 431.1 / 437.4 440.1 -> -0.12 mag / 11.7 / 16.4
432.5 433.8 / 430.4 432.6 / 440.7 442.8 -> -0.12 mag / 14.1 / 18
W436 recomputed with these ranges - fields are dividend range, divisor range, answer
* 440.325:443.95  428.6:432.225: 1.29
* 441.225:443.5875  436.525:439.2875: 1.09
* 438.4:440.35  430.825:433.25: 1.10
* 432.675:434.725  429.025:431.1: 1.30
